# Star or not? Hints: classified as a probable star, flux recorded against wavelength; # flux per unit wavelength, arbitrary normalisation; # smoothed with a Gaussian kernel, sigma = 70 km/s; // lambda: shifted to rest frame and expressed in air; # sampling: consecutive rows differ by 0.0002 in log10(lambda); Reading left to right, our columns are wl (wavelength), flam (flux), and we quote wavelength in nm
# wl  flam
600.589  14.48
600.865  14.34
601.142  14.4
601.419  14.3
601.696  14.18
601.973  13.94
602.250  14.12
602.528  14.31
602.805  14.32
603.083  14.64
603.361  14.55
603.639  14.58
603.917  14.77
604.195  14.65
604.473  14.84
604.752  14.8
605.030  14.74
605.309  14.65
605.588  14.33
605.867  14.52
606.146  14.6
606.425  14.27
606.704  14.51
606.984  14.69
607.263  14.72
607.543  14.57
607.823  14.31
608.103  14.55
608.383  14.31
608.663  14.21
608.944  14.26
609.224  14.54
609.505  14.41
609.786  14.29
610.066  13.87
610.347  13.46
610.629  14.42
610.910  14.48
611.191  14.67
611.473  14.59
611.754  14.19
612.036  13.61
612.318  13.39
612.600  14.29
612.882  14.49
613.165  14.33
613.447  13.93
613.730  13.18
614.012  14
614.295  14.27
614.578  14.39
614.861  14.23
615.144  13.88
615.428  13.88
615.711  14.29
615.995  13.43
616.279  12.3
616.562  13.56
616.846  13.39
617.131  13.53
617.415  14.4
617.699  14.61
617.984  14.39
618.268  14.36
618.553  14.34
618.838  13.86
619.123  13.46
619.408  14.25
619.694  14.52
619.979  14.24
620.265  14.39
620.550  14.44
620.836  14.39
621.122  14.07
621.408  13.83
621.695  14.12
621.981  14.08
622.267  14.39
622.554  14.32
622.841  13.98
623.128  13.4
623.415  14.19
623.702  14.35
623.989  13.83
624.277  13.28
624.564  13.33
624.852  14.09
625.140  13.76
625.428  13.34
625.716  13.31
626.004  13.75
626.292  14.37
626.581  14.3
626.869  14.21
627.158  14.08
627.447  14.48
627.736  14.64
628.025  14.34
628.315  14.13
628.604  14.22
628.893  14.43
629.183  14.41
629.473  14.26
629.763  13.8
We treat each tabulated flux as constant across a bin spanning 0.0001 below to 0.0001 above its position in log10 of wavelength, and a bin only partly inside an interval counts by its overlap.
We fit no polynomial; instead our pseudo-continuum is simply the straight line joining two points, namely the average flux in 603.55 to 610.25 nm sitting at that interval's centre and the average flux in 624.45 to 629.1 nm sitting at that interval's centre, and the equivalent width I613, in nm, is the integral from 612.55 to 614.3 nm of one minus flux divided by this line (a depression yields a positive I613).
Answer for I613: 0.038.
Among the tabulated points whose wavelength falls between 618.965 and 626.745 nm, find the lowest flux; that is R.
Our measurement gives 13.28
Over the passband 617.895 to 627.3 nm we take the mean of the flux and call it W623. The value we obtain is 14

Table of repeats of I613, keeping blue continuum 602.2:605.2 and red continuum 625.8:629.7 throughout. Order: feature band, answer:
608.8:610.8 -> 0.04 nm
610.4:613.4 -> 0.05 nm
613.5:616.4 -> 0.13 nm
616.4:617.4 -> 0.06 nm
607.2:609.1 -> 0.02 nm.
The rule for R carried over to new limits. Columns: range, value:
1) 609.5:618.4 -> 12.3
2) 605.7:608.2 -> 14.27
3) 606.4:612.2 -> 13.46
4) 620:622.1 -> 13.83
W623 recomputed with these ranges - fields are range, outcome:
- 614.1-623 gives 14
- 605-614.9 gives 14.3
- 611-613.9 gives 14.1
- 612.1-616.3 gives 13.9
